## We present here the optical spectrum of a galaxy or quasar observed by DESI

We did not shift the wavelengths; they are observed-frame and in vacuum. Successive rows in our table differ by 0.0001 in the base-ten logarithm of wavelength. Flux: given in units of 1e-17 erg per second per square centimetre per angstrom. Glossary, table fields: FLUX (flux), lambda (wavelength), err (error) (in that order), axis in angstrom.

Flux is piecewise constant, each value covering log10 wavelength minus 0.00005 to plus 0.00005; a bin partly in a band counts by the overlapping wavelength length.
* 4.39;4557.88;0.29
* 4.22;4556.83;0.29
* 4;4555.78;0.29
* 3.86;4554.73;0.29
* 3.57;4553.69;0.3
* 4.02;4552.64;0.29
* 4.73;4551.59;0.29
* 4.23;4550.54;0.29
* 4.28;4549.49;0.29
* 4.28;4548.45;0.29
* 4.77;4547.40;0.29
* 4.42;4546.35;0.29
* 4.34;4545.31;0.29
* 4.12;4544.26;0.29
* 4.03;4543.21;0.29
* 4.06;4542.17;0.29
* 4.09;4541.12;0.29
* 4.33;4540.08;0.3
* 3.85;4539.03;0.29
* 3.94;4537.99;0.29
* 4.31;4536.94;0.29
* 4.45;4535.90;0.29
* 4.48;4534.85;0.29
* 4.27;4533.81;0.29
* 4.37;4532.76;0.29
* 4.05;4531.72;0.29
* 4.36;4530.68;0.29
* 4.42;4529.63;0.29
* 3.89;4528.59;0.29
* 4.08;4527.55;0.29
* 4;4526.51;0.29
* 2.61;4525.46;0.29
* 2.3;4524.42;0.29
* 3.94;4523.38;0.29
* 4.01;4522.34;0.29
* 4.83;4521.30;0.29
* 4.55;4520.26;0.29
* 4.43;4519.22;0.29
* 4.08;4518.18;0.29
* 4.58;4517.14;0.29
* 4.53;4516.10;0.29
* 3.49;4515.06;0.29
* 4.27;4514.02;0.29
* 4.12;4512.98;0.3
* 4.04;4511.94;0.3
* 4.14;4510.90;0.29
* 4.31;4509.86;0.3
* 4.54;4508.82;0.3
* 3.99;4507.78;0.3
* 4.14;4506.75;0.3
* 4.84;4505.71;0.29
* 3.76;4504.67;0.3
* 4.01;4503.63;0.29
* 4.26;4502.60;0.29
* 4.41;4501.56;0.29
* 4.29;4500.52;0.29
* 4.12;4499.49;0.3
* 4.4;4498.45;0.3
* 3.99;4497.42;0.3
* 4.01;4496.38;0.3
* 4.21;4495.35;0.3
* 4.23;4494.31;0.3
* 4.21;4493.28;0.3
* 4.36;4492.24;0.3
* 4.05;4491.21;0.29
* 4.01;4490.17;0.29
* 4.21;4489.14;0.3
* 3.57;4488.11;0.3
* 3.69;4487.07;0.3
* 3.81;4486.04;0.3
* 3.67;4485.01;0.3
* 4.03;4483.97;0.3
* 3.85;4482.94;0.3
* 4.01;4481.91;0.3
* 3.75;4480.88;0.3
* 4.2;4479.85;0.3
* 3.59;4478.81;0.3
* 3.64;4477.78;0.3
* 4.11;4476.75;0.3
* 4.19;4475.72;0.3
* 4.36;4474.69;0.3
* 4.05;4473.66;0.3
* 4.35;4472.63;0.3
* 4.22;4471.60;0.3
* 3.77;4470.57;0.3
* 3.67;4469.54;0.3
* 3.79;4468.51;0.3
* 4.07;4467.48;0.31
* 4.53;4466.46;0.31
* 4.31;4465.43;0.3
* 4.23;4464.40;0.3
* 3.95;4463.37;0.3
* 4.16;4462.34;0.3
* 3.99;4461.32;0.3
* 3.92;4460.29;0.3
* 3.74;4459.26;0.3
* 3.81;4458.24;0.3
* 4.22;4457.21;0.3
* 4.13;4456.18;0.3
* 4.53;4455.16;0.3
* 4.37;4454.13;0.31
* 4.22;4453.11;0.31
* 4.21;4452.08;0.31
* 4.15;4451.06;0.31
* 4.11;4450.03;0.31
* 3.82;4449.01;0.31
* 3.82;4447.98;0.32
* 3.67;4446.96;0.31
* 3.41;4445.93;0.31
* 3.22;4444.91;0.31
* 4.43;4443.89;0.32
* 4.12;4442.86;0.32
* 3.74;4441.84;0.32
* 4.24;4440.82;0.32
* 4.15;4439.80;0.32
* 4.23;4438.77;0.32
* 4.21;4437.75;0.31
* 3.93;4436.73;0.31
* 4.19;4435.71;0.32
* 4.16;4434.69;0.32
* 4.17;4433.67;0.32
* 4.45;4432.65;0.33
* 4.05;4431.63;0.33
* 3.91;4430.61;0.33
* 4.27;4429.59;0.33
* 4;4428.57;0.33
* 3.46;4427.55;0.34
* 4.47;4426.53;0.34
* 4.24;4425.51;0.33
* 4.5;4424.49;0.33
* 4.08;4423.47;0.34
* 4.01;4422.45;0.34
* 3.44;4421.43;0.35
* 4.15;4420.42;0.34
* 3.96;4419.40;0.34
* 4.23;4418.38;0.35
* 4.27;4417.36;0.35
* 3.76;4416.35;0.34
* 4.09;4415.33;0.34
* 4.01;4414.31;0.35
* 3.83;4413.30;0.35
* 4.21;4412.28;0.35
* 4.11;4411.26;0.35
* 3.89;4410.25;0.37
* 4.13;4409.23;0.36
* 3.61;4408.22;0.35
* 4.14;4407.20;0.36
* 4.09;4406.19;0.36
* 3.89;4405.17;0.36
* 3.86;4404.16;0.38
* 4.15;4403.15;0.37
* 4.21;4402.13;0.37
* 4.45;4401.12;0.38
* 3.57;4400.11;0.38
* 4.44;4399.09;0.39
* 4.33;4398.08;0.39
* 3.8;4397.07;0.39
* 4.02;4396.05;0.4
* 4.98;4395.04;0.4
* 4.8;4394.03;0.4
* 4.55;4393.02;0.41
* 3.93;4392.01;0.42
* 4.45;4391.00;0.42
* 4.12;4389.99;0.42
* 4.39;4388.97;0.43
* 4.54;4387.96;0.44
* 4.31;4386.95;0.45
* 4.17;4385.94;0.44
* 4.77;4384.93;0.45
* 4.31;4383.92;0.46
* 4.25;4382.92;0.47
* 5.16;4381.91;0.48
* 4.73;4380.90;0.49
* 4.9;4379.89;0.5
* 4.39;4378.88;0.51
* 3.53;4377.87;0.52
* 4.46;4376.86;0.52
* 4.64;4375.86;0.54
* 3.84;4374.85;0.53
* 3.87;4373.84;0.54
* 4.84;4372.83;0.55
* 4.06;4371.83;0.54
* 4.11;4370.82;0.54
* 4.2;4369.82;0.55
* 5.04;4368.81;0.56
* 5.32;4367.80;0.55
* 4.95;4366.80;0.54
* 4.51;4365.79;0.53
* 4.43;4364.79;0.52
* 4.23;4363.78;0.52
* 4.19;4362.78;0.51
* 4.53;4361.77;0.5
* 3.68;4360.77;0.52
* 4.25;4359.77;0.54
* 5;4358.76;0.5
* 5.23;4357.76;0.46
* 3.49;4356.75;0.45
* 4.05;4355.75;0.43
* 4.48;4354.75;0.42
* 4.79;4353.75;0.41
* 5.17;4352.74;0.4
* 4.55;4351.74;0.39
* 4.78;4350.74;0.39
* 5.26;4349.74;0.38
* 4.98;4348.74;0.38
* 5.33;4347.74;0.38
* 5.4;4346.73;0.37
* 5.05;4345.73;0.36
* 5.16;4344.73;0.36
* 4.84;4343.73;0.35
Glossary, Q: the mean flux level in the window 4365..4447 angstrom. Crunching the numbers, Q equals 4.2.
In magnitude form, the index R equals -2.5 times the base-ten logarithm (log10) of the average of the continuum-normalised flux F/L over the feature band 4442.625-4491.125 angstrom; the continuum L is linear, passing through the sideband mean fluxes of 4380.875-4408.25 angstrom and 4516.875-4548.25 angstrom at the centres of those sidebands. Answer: 0.06 mag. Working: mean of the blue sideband 4.29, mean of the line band 3.99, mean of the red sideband 4.13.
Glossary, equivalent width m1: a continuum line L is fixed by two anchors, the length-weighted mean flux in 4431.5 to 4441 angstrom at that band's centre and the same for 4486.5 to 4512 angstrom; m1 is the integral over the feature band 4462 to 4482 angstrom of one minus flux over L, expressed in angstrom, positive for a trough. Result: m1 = 0.6 angstrom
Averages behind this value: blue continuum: 4.18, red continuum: 4.15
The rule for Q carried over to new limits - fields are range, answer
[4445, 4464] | 4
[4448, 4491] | 4.02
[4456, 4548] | 4.09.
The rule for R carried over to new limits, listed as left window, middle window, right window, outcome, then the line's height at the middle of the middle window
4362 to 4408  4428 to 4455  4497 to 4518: 0.06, 4.29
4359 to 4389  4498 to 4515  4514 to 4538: -0.02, 4.14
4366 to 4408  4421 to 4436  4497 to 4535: 0.05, 4.28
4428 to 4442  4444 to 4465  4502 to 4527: 0.03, 4.12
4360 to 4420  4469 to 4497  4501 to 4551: 0.05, 4.19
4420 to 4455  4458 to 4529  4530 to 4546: 0.02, 4.14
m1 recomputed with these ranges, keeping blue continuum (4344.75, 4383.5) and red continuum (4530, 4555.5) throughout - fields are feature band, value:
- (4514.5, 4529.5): 1.04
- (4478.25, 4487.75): 1.09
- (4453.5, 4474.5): 1.34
